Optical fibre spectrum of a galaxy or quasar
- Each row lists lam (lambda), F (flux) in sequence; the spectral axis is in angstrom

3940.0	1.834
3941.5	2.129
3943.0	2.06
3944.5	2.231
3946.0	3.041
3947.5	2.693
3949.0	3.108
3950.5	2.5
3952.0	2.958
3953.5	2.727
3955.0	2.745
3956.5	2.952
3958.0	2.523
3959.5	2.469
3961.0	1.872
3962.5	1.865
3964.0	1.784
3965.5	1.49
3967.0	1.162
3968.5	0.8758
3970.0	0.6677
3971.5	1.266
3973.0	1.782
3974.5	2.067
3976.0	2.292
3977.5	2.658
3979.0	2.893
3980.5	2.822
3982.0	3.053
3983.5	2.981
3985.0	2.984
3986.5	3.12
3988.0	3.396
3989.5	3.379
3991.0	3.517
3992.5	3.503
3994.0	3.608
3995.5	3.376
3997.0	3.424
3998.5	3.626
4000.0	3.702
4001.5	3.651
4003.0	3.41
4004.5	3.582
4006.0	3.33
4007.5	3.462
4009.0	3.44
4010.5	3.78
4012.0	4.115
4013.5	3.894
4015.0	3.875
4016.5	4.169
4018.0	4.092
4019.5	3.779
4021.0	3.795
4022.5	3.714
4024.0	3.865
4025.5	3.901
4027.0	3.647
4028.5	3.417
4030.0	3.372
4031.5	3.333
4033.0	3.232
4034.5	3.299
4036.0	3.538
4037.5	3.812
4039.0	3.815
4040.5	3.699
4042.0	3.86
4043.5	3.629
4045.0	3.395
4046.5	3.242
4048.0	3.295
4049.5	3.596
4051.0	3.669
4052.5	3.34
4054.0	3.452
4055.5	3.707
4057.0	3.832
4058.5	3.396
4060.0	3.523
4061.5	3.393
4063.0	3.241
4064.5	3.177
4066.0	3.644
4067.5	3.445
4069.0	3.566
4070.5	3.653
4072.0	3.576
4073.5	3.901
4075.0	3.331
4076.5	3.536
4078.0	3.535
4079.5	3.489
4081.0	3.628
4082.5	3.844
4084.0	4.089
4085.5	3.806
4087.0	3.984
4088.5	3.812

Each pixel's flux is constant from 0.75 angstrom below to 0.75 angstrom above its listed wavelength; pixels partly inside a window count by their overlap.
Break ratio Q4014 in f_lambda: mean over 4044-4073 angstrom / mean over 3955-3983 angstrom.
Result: 1.7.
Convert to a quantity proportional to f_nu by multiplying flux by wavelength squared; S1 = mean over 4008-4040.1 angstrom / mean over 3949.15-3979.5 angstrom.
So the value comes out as 1.83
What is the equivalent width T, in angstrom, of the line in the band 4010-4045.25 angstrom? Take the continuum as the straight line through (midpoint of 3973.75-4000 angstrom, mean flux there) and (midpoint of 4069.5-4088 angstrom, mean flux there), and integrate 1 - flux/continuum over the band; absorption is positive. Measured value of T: -3.6 angstrom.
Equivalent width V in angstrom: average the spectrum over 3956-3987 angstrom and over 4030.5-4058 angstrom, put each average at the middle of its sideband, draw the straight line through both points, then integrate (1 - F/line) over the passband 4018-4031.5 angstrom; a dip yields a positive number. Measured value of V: -2.2 angstrom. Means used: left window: 2.16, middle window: 3.69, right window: 3.54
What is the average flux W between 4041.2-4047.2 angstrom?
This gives 3.54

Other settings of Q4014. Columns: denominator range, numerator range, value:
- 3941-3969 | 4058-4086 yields 1.56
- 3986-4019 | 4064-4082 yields 0.98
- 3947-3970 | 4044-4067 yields 1.58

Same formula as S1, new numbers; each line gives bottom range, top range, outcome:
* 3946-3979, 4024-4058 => 1.72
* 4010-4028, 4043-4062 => 0.92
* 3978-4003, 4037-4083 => 1.11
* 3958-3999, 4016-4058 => 1.48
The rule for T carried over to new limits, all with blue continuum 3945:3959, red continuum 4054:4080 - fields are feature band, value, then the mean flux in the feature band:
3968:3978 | 4.4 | 1.65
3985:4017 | -4.8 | 3.57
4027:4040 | -0.7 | 3.49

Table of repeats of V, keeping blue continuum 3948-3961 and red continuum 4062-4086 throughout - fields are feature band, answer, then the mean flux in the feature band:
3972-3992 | 0.5 angstrom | 2.83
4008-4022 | -3.2 angstrom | 3.87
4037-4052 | -1.0 angstrom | 3.59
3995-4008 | -2.0 angstrom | 3.51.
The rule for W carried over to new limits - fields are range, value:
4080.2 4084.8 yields 3.85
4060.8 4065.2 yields 3.27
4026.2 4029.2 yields 3.54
